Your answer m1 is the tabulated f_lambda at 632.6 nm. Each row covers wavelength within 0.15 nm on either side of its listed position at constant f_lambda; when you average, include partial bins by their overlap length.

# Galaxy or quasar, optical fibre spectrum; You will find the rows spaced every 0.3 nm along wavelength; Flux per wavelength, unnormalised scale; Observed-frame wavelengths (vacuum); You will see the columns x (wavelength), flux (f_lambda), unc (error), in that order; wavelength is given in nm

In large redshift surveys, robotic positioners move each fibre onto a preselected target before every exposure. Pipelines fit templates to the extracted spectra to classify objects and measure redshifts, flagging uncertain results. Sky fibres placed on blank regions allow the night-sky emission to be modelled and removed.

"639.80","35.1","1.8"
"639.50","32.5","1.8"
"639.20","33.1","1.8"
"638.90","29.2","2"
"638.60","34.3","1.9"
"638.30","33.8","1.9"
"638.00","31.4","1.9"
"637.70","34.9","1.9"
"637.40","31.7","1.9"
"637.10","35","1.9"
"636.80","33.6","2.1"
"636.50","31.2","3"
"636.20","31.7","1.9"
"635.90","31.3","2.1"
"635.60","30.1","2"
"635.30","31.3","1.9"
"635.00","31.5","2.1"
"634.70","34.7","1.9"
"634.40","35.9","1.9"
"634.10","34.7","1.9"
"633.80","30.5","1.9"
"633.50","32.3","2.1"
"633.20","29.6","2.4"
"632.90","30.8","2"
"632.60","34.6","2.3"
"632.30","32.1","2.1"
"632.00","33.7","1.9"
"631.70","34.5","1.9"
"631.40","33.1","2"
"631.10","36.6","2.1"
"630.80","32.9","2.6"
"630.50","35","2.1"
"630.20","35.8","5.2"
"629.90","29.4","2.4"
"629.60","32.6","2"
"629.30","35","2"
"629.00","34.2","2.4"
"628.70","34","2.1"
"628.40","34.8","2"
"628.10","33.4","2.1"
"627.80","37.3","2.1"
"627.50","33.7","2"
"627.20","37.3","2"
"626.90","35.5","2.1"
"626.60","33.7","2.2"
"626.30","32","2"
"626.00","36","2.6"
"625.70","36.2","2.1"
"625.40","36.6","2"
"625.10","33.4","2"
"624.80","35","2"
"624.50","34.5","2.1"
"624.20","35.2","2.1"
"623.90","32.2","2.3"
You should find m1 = 34.6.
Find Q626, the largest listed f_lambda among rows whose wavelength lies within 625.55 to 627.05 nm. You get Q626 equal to 36.2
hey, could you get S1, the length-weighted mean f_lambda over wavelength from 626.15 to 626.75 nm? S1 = 32.9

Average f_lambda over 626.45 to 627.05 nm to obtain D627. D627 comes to 34.6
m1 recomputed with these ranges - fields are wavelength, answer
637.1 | 35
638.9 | 29.2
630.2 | 35.8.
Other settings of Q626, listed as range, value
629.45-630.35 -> 35.8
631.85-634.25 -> 34.7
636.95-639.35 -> 35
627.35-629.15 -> 37.3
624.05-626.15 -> 36.6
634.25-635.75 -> 35.9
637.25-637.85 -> 34.9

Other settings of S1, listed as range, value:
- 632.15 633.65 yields 31.9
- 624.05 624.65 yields 34.9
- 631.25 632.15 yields 33.8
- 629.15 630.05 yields 32.3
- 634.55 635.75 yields 31.9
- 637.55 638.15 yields 33.2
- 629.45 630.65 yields 33.2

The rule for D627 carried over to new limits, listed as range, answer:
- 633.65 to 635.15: 33.5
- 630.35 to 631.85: 34.4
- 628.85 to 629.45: 34.6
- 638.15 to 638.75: 34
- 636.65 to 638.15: 33.3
